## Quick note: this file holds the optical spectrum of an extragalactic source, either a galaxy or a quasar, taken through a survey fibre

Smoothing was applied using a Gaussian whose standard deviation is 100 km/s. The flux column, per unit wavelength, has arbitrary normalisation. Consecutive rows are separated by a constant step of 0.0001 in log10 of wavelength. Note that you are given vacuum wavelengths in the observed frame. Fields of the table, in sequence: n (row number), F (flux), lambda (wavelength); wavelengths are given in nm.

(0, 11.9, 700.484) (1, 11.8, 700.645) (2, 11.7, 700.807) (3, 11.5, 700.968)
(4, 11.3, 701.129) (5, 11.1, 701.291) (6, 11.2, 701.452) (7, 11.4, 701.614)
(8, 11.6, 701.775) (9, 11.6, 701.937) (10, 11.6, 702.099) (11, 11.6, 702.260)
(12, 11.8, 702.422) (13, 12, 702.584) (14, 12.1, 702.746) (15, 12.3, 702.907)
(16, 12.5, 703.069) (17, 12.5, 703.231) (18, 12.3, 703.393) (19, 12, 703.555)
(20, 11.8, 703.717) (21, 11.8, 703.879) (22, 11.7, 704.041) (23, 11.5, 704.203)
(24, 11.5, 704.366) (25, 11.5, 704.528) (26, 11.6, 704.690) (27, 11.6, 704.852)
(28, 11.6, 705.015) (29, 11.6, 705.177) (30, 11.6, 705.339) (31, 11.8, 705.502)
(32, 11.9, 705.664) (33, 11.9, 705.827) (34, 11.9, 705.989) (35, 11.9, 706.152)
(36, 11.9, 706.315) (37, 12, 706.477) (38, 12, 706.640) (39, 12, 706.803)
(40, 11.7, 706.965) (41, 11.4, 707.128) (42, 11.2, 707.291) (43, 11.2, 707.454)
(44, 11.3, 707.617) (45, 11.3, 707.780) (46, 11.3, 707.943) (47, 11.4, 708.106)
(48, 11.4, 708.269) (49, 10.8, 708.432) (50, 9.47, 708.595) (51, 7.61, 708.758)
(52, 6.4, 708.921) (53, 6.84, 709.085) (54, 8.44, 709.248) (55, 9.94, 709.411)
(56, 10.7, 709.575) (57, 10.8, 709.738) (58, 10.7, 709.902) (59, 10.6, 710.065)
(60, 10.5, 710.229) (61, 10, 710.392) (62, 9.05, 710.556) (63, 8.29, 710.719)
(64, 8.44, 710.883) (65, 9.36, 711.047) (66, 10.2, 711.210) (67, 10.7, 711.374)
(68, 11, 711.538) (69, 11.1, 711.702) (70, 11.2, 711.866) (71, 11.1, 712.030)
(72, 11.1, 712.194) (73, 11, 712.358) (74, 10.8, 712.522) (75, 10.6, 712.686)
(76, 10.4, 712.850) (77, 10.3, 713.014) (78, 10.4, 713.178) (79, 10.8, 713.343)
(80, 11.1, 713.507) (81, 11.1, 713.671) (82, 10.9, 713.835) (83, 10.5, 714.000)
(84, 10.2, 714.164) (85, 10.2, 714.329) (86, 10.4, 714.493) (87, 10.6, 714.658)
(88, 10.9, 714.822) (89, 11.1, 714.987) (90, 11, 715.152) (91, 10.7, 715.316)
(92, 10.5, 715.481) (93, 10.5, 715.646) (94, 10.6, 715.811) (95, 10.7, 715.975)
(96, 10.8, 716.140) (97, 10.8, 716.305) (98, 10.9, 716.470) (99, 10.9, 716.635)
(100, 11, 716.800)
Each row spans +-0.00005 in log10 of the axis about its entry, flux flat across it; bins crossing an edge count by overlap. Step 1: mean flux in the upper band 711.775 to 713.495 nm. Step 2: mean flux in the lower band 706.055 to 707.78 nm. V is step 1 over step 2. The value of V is 0.9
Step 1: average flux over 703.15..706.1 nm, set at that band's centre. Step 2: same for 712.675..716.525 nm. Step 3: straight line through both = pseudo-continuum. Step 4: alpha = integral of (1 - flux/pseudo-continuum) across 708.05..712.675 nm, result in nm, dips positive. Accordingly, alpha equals 0.48 nm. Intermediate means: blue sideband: 11.8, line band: 9.97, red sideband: 10.7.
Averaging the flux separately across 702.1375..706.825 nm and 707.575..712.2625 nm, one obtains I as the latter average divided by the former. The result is 0.84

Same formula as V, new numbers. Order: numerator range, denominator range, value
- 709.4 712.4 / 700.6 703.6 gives 0.87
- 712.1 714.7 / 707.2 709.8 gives 1.06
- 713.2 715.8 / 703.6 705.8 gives 0.92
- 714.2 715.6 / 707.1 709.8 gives 1.06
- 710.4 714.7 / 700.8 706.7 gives 0.88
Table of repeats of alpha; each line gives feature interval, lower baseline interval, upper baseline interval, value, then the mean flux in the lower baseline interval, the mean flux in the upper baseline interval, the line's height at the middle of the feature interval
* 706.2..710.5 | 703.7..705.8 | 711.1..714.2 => 0.29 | 11.7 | 10.8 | 11.2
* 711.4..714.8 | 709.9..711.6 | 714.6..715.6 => -0.13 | 9.85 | 10.8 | 10.4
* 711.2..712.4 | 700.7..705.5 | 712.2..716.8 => 0.00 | 11.7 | 10.7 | 10.9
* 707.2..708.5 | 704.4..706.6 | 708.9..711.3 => -0.08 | 11.8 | 9.43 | 10.6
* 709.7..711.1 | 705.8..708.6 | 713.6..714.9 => 0.17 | 11.5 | 10.6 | 11.1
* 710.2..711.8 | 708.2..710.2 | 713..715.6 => 0.01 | 9.49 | 10.7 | 9.91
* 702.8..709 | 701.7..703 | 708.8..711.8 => -0.32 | 11.8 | 9.6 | 10.8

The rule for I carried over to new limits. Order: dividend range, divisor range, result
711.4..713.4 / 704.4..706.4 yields 0.92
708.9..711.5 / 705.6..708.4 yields 0.82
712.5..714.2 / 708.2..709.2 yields 1.22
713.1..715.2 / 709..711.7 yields 1.10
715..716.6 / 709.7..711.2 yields 1.10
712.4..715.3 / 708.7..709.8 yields 1.23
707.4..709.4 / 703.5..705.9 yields 0.84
